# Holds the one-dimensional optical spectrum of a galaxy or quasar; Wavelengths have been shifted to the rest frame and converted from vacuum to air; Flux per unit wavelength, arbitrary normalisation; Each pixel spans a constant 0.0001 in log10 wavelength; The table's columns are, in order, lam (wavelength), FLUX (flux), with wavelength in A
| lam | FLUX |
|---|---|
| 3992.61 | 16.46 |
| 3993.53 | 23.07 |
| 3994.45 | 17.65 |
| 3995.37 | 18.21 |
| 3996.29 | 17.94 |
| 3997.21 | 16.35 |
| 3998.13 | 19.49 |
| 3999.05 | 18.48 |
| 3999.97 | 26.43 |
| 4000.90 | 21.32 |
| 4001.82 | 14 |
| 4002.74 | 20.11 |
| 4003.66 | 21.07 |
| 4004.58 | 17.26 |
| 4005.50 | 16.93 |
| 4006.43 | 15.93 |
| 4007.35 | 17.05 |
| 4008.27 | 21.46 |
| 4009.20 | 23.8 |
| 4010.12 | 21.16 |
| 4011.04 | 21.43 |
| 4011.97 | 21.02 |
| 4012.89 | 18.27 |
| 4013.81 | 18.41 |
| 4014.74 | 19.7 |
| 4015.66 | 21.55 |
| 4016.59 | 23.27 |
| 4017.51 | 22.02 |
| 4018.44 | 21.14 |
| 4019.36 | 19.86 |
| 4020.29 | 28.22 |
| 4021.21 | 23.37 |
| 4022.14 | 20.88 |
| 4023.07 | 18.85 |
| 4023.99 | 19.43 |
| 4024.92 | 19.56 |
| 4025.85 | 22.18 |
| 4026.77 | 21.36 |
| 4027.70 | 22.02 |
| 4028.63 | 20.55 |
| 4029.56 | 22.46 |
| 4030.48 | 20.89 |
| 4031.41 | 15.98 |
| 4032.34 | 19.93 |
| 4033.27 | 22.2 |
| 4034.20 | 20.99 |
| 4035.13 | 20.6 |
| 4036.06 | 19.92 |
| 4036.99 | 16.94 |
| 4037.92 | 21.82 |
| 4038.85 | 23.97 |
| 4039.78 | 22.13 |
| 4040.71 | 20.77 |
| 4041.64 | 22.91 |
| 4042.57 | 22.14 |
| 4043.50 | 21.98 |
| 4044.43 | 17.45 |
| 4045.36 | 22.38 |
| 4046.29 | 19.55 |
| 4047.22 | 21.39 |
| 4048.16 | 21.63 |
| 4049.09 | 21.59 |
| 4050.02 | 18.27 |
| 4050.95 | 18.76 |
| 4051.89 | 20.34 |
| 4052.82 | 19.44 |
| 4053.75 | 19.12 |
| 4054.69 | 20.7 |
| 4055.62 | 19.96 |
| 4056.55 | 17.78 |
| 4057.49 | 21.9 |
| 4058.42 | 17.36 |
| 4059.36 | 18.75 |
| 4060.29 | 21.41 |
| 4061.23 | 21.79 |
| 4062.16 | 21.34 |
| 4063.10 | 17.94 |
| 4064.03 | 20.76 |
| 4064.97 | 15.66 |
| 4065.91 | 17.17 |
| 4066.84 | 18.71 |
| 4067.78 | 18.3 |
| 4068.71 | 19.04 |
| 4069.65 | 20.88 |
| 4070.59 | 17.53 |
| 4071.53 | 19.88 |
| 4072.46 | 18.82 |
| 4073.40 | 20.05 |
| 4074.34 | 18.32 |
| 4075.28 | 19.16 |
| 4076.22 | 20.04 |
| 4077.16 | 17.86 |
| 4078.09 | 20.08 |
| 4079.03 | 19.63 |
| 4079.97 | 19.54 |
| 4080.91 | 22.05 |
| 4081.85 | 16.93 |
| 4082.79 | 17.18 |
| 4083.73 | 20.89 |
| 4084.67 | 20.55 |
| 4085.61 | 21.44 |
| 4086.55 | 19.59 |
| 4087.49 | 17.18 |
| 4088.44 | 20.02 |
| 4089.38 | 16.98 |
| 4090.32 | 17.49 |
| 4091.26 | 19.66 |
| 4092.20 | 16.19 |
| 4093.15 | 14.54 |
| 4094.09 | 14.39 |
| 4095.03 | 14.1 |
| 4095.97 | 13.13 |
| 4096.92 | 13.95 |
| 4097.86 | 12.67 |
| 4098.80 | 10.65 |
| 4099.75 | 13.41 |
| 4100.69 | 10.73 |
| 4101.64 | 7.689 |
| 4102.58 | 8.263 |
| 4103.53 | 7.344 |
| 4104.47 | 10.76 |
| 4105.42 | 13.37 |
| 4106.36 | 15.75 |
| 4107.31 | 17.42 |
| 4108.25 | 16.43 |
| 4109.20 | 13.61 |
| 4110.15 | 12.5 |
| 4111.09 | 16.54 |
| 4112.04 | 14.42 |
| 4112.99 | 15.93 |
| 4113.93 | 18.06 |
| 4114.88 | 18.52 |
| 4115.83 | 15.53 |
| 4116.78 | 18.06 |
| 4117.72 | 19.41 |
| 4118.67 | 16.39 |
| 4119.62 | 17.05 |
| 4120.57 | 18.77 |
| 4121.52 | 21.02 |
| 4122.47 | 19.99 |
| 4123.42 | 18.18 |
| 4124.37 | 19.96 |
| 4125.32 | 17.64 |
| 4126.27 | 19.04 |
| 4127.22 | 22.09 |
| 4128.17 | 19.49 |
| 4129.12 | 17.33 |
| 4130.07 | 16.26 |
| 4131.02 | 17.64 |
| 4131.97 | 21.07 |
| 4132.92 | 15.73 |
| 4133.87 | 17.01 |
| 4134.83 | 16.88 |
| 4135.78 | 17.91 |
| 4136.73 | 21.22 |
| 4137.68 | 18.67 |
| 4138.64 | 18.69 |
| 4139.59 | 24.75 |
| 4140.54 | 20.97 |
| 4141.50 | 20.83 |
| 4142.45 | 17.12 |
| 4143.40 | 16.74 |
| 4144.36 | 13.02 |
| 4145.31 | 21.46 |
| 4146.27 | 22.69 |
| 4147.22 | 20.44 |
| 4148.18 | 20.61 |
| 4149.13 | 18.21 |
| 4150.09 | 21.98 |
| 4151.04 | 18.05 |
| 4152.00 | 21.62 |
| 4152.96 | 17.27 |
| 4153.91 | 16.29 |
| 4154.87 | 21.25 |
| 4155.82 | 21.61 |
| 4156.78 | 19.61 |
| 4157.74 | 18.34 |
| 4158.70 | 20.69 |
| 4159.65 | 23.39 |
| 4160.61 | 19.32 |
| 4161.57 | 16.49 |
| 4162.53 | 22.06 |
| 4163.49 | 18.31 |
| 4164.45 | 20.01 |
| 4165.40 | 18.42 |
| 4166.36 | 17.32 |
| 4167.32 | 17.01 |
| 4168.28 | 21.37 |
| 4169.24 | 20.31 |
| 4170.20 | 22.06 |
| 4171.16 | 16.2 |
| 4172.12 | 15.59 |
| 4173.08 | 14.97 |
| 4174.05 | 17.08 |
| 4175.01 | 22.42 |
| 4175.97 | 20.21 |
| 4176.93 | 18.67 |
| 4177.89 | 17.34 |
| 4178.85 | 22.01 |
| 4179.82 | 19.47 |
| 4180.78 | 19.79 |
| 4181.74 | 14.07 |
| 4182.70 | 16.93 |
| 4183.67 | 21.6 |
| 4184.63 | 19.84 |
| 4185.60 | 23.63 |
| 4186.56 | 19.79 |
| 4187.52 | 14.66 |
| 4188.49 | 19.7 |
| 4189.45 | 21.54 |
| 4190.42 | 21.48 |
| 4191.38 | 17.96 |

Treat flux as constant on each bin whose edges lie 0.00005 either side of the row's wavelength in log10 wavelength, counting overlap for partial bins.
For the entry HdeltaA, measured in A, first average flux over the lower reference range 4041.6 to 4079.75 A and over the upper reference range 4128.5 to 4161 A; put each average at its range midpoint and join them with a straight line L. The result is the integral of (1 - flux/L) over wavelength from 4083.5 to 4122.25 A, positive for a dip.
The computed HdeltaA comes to 7.7 A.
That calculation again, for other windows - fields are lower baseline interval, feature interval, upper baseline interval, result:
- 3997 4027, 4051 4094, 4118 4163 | 1.66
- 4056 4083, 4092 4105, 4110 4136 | 4.63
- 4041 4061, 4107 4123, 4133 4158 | 2.09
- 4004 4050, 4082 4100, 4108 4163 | 2.72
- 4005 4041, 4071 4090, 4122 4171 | 0.72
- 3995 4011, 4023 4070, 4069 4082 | -2.01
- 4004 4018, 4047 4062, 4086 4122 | -1.93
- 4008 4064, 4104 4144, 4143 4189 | 3.94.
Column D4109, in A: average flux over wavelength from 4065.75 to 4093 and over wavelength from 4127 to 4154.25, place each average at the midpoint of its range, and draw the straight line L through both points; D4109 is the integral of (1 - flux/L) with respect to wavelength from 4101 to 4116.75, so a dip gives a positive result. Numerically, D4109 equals 4.2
